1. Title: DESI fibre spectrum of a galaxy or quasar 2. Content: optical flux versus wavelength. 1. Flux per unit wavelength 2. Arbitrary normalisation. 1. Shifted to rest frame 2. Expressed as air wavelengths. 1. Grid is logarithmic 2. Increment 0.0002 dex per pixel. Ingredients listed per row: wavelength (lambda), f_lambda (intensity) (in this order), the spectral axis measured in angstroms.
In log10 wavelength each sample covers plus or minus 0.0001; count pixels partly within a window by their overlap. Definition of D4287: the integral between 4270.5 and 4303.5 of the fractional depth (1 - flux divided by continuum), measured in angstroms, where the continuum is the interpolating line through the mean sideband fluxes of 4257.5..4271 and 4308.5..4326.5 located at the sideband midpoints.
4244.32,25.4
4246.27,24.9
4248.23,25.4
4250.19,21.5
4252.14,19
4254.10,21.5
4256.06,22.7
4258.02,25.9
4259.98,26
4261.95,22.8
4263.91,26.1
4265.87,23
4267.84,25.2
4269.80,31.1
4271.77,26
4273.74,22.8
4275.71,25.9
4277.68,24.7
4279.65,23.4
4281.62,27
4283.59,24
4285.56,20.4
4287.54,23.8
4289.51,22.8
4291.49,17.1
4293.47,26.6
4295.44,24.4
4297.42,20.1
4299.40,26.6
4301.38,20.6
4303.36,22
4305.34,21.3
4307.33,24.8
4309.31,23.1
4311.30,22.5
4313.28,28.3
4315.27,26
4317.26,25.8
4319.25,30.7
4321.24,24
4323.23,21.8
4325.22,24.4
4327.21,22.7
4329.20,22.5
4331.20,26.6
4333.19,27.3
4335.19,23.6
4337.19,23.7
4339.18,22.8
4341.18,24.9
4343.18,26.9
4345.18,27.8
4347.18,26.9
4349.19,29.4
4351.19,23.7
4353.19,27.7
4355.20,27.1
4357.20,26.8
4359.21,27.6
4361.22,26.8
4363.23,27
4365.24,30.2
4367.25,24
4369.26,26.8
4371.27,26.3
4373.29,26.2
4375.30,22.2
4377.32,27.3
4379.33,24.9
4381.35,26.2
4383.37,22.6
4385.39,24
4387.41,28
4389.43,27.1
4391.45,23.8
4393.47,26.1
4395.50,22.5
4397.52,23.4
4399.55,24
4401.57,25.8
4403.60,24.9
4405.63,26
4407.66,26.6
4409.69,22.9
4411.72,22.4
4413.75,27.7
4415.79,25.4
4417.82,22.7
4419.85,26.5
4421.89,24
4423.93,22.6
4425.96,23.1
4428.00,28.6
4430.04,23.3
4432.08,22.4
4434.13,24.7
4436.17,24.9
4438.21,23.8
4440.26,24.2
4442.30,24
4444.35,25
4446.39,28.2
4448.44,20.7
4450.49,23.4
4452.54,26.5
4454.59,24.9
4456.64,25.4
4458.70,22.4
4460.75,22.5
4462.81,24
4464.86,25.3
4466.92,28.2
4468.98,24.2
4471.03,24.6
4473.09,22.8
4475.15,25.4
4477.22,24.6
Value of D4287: 2.5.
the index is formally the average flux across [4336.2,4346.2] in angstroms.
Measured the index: 25.2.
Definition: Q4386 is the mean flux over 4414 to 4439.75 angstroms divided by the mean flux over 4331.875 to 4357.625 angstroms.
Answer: 0.9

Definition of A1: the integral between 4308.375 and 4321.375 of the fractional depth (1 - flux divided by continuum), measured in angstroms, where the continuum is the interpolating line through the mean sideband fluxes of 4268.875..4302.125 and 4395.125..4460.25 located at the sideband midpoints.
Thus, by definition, -1.0 angstroms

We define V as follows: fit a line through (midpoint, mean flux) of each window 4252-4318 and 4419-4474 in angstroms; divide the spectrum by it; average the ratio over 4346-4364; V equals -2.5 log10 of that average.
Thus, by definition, -0.120 mag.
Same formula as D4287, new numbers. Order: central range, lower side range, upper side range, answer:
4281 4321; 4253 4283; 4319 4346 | 1.6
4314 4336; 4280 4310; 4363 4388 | -1.0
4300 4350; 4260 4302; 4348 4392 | 0.6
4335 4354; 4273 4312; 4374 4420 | -1.4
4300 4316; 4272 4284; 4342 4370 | 1.3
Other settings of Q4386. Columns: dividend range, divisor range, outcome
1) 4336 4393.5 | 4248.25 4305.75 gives 1.10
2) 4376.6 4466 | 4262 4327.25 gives 1.02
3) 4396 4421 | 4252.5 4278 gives 1.00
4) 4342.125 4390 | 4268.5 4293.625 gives 1.09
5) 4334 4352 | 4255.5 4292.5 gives 1.05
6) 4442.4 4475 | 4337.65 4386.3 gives 0.94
